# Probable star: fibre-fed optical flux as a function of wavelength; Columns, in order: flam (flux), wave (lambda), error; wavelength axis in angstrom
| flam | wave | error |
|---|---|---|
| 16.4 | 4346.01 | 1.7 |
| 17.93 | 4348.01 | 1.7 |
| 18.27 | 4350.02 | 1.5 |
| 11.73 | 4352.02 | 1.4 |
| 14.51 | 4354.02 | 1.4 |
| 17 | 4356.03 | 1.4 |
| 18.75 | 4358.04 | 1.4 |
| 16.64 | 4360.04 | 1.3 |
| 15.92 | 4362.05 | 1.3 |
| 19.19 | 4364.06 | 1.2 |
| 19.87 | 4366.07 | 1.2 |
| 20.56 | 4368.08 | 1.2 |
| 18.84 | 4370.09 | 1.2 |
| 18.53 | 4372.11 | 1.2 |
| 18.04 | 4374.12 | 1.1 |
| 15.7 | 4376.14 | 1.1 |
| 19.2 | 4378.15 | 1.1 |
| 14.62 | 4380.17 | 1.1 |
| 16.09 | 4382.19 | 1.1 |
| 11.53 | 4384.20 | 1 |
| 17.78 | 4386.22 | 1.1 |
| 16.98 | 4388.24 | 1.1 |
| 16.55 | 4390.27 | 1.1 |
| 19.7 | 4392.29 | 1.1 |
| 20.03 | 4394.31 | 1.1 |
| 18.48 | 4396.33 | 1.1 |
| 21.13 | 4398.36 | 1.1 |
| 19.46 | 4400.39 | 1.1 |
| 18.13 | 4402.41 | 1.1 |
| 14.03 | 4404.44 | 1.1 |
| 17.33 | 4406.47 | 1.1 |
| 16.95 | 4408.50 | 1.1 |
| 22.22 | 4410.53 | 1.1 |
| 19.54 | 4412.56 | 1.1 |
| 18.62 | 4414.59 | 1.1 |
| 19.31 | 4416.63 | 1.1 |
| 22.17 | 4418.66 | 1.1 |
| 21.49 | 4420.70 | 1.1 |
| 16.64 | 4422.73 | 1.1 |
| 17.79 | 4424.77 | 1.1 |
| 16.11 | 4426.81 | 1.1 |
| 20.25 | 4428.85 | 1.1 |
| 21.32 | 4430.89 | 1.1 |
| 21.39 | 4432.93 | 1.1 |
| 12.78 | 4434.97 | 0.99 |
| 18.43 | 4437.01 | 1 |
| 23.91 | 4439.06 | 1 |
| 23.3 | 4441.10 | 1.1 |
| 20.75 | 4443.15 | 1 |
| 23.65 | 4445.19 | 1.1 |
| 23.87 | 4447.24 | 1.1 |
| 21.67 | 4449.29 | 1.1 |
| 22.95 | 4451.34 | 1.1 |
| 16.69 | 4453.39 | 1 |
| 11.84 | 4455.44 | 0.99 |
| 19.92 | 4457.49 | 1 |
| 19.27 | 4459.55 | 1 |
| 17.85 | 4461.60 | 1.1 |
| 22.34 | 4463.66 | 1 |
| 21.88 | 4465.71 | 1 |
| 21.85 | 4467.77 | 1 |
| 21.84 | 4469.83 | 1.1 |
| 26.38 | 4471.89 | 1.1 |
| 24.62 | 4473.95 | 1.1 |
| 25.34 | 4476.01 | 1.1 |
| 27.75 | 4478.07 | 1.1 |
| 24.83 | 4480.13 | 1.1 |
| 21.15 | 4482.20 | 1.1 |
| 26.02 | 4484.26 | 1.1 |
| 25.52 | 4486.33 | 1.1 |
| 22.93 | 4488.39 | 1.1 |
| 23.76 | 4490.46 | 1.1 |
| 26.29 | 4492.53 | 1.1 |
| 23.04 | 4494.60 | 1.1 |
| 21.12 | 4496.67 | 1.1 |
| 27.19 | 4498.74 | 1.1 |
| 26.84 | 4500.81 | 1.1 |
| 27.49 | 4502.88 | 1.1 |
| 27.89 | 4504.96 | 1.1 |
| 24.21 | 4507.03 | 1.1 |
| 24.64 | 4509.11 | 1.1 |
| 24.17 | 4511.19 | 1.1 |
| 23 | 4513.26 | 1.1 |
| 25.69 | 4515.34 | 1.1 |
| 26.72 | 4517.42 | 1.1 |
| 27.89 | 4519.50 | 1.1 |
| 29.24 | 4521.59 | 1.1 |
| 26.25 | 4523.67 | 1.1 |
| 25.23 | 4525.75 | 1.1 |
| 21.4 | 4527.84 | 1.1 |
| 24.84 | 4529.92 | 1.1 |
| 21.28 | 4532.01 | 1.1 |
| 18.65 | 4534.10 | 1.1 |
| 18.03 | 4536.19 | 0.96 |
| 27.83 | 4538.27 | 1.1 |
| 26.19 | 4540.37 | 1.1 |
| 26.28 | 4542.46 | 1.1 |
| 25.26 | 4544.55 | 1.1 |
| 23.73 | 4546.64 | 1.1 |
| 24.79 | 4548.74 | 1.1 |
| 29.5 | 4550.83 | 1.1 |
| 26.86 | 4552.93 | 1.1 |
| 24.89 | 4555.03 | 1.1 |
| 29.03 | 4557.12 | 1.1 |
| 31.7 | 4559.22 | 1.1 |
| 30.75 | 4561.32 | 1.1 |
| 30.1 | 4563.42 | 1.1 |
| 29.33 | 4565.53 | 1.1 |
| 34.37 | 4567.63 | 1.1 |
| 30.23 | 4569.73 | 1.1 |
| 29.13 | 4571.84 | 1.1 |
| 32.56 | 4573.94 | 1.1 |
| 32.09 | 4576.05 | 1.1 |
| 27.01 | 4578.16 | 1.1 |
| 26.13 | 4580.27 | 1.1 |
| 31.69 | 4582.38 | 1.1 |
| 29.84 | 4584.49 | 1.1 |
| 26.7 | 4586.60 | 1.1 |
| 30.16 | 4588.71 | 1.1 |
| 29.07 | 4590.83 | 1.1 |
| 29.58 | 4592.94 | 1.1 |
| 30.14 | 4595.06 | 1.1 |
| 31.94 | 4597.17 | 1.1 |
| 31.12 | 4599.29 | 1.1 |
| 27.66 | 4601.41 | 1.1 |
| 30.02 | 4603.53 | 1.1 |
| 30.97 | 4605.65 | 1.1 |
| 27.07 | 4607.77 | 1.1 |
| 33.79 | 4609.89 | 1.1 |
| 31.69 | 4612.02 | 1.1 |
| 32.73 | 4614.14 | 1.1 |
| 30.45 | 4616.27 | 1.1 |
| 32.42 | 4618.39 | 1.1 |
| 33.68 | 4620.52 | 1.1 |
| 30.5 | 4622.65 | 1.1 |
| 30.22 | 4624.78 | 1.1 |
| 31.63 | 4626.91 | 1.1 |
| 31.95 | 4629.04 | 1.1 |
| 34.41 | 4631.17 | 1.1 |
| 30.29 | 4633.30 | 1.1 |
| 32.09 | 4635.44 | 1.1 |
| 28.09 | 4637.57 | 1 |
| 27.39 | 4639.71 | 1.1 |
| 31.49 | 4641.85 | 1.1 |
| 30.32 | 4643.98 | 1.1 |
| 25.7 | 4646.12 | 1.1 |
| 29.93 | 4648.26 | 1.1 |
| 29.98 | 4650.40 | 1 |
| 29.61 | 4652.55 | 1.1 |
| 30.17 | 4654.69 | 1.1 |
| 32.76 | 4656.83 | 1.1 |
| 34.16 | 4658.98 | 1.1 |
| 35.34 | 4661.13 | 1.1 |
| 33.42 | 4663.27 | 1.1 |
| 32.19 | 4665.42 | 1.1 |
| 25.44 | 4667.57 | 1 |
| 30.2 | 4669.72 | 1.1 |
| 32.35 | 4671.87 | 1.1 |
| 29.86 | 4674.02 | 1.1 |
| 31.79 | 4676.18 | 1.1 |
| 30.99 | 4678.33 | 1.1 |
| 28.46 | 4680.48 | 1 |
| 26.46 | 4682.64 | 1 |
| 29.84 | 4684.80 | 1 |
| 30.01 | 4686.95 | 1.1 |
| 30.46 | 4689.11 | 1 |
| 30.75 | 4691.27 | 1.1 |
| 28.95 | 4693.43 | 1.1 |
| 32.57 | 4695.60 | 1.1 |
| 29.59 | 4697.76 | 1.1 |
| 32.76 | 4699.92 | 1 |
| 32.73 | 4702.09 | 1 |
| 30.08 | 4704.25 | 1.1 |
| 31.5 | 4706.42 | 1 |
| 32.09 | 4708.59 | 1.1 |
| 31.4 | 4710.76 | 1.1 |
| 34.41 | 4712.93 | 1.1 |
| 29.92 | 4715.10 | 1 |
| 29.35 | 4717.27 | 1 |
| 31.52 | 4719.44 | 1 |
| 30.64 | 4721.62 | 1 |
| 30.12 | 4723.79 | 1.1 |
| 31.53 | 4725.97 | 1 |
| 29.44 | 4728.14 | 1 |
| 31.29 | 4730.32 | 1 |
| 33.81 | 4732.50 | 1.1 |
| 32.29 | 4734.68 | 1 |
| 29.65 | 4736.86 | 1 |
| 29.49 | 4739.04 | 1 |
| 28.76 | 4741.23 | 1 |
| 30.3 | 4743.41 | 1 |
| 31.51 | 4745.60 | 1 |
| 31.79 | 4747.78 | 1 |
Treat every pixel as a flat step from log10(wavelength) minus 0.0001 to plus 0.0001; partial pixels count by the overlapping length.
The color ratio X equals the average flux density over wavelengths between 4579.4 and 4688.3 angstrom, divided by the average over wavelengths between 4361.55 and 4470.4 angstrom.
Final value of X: 1.60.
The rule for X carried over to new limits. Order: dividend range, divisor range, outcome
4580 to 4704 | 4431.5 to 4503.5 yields 1.36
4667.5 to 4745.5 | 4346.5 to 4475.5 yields 1.62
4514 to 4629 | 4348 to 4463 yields 1.54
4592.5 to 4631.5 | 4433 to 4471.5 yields 1.53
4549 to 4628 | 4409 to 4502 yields 1.39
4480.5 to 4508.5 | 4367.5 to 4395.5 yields 1.43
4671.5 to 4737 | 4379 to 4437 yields 1.70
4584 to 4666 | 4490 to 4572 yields 1.18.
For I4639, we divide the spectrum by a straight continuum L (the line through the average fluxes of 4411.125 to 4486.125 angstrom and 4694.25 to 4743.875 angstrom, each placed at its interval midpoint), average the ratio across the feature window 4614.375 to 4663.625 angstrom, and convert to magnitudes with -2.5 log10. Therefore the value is -0.11 mag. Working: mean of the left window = 21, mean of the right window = 31.1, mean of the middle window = 31.1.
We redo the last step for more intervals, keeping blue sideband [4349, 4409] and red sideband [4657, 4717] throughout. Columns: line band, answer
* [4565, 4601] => -0.14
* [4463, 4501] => -0.11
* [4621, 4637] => -0.11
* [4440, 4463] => 0.02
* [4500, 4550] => -0.05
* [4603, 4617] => -0.13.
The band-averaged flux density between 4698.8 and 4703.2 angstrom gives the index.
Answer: 32.7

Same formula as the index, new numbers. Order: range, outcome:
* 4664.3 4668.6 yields 28.9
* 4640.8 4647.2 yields 29.2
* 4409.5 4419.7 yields 20.4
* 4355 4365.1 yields 17.5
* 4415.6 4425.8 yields 19.5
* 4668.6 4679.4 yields 31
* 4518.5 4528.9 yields 26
